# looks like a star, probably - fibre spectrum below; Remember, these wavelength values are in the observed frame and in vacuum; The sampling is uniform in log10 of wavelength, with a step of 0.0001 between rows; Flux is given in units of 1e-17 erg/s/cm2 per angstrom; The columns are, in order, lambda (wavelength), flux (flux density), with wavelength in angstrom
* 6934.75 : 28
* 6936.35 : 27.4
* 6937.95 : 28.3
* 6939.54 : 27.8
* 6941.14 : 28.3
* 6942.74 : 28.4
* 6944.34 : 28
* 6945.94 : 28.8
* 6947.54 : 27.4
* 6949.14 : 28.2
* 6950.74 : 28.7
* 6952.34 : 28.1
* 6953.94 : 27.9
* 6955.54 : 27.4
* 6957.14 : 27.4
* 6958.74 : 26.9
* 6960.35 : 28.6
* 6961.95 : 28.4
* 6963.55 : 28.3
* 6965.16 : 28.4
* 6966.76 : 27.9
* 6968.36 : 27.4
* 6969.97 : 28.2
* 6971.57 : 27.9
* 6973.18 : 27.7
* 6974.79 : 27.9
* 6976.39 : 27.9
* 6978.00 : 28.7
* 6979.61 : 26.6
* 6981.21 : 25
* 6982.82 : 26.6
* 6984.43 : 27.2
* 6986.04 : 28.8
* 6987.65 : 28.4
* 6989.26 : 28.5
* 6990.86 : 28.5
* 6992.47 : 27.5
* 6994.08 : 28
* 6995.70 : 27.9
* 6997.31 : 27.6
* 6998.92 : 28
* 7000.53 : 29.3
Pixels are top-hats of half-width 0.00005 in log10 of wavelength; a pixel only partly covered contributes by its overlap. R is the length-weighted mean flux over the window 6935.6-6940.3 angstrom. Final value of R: 27.9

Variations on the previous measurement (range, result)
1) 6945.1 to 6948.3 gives 28.1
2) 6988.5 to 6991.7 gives 28.6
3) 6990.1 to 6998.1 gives 27.9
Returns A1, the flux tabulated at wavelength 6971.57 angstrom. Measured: 27.9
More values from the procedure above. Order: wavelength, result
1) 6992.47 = 27.5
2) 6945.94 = 28.8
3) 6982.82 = 26.6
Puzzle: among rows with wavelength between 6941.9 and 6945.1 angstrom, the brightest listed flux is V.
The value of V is 28.4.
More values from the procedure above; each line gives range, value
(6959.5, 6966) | 28.6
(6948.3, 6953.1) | 28.7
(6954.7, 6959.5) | 27.4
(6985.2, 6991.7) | 28.8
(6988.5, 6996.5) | 28.5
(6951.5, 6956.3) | 28.1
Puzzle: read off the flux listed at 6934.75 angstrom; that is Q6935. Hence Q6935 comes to 28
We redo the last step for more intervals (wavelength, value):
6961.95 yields 28.4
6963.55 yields 28.3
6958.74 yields 26.9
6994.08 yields 28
